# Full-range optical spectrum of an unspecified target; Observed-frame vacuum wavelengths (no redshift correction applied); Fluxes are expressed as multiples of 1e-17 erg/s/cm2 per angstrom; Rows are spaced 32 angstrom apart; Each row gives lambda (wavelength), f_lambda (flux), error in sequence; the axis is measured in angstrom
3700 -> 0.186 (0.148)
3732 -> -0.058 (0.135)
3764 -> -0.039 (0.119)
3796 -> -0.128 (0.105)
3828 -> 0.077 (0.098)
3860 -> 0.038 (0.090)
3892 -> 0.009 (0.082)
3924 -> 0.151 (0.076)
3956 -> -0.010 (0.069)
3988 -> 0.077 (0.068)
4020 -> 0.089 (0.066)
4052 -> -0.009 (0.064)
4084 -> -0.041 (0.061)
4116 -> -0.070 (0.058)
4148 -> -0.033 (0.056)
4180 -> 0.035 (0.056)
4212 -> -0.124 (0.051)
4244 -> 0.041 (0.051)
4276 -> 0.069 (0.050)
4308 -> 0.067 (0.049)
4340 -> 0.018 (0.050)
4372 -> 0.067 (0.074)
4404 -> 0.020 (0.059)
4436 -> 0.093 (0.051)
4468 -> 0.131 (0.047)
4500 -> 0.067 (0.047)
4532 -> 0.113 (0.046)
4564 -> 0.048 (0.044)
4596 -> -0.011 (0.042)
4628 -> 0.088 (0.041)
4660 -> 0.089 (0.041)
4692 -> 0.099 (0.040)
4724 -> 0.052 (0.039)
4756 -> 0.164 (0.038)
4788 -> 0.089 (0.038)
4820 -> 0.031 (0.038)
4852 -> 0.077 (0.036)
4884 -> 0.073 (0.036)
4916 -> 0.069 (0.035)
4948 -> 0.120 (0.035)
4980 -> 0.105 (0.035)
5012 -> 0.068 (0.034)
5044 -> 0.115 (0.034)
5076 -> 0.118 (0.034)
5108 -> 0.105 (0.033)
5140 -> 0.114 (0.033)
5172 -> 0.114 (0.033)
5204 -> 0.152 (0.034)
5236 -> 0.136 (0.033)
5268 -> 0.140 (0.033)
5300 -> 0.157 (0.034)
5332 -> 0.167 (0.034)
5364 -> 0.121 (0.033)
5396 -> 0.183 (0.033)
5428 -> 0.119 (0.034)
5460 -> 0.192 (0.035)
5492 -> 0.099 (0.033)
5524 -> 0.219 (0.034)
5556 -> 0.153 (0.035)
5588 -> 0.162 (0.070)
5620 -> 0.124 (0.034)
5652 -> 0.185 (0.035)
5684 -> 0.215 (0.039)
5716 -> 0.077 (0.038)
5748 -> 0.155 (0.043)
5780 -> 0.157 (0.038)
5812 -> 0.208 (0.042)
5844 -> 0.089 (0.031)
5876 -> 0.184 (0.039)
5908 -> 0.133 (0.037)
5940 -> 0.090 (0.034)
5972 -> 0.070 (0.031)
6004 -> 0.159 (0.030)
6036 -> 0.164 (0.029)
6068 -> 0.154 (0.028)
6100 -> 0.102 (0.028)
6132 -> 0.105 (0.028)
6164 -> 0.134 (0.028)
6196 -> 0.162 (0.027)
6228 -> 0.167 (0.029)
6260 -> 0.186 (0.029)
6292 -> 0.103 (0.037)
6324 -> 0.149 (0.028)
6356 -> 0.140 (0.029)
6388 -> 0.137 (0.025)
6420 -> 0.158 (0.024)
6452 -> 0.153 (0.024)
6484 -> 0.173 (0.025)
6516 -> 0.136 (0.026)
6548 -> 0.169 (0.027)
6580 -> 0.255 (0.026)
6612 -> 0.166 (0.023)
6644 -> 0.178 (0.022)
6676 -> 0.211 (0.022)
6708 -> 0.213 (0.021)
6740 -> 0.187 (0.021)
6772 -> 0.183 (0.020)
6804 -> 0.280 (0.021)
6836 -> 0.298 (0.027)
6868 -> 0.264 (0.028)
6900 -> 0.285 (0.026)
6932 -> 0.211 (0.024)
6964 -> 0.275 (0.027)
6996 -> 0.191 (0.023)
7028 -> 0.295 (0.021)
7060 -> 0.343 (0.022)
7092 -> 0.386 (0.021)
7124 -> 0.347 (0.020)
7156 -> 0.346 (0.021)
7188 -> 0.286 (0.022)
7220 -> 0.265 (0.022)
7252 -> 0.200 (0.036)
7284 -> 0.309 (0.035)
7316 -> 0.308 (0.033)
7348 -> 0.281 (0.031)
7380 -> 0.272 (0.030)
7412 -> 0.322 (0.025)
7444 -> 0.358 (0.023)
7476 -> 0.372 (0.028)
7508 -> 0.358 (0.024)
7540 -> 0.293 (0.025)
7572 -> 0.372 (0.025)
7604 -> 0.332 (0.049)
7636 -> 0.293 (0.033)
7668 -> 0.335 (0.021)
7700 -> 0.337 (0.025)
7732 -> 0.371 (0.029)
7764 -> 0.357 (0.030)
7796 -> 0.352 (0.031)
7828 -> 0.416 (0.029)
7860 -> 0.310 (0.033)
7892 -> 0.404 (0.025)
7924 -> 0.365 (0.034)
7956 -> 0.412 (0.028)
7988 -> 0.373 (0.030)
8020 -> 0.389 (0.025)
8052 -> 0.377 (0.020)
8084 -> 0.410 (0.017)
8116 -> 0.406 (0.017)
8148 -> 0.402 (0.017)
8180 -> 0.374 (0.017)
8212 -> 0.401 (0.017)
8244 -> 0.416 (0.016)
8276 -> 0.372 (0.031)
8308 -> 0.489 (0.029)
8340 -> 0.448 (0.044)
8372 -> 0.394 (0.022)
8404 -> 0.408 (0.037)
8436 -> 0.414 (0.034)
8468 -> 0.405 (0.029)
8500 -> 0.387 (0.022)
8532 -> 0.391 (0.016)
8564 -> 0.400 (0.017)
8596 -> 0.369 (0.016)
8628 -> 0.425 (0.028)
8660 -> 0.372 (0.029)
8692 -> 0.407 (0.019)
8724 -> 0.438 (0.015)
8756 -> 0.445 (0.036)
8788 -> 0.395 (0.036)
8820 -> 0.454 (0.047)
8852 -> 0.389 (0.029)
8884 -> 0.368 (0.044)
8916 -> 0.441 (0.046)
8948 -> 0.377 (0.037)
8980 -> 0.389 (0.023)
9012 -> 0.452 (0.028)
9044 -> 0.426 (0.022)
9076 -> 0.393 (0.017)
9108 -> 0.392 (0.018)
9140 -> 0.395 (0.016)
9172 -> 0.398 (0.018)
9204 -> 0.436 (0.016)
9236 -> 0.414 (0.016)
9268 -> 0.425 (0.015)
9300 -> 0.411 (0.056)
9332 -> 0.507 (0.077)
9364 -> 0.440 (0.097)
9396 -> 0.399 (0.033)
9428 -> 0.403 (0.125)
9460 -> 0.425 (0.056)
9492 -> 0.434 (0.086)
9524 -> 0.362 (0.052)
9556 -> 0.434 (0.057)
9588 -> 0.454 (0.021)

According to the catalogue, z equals 0.762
